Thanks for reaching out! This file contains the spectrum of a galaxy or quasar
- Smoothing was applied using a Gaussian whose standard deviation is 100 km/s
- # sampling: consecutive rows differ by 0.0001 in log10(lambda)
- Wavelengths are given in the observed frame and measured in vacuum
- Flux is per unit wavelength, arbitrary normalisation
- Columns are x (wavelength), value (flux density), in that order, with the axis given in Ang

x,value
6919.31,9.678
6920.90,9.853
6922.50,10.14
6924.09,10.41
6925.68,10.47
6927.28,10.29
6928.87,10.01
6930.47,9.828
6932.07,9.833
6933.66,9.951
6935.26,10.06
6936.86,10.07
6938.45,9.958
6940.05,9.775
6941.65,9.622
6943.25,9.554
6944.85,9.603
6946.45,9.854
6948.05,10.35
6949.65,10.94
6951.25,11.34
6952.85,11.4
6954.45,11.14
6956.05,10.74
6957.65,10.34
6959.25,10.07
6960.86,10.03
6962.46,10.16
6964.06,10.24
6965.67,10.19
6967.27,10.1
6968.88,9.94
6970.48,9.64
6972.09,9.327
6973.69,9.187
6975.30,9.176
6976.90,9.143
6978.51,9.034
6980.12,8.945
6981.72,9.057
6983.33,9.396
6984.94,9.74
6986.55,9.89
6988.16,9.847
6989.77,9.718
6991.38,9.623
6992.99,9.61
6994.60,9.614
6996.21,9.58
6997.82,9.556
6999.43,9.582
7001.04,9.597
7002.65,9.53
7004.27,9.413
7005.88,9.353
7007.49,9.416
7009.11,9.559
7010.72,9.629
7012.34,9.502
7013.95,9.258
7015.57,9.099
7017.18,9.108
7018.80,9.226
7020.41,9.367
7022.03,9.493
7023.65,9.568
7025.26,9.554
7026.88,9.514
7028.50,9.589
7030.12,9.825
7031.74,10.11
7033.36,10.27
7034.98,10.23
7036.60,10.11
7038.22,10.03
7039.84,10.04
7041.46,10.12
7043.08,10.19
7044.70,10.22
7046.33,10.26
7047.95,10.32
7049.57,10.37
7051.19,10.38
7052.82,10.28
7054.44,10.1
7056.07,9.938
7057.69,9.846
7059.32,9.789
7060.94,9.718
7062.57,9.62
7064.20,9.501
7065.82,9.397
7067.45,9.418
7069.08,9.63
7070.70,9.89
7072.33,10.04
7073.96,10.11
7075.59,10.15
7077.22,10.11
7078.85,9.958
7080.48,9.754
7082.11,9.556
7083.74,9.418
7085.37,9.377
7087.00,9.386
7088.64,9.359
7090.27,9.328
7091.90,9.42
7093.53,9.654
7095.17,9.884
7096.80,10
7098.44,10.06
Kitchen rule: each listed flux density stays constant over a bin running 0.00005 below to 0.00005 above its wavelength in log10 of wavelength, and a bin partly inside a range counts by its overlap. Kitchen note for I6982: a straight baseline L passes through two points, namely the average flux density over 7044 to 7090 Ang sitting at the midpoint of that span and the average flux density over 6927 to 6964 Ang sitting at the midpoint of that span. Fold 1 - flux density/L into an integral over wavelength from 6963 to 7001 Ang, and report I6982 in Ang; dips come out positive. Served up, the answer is 2.0 Ang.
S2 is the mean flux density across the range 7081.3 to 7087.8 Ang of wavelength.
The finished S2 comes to 9.44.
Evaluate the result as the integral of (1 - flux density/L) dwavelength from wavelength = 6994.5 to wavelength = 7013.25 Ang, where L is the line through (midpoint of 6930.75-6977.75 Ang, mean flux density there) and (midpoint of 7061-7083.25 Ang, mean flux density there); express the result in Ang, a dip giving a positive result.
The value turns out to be 0.8 Ang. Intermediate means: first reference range 10.1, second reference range 9.77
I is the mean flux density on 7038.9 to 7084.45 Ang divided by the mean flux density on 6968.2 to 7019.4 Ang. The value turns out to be 1.05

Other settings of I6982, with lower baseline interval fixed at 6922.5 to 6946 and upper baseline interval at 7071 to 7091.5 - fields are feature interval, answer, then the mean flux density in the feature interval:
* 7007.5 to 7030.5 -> 0.9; 9.44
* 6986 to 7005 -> 0.4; 9.63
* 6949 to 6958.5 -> -1.0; 11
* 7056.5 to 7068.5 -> 0.1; 9.62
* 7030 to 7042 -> -0.4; 10.1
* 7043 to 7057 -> -0.7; 10.2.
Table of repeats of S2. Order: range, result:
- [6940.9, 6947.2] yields 9.65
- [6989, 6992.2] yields 9.67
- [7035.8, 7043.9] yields 10.1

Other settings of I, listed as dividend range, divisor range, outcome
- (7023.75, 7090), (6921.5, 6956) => 0.97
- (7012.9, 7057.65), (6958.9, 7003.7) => 1.03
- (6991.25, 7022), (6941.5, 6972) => 0.92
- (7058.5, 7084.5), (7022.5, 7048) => 0.98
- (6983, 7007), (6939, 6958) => 0.93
